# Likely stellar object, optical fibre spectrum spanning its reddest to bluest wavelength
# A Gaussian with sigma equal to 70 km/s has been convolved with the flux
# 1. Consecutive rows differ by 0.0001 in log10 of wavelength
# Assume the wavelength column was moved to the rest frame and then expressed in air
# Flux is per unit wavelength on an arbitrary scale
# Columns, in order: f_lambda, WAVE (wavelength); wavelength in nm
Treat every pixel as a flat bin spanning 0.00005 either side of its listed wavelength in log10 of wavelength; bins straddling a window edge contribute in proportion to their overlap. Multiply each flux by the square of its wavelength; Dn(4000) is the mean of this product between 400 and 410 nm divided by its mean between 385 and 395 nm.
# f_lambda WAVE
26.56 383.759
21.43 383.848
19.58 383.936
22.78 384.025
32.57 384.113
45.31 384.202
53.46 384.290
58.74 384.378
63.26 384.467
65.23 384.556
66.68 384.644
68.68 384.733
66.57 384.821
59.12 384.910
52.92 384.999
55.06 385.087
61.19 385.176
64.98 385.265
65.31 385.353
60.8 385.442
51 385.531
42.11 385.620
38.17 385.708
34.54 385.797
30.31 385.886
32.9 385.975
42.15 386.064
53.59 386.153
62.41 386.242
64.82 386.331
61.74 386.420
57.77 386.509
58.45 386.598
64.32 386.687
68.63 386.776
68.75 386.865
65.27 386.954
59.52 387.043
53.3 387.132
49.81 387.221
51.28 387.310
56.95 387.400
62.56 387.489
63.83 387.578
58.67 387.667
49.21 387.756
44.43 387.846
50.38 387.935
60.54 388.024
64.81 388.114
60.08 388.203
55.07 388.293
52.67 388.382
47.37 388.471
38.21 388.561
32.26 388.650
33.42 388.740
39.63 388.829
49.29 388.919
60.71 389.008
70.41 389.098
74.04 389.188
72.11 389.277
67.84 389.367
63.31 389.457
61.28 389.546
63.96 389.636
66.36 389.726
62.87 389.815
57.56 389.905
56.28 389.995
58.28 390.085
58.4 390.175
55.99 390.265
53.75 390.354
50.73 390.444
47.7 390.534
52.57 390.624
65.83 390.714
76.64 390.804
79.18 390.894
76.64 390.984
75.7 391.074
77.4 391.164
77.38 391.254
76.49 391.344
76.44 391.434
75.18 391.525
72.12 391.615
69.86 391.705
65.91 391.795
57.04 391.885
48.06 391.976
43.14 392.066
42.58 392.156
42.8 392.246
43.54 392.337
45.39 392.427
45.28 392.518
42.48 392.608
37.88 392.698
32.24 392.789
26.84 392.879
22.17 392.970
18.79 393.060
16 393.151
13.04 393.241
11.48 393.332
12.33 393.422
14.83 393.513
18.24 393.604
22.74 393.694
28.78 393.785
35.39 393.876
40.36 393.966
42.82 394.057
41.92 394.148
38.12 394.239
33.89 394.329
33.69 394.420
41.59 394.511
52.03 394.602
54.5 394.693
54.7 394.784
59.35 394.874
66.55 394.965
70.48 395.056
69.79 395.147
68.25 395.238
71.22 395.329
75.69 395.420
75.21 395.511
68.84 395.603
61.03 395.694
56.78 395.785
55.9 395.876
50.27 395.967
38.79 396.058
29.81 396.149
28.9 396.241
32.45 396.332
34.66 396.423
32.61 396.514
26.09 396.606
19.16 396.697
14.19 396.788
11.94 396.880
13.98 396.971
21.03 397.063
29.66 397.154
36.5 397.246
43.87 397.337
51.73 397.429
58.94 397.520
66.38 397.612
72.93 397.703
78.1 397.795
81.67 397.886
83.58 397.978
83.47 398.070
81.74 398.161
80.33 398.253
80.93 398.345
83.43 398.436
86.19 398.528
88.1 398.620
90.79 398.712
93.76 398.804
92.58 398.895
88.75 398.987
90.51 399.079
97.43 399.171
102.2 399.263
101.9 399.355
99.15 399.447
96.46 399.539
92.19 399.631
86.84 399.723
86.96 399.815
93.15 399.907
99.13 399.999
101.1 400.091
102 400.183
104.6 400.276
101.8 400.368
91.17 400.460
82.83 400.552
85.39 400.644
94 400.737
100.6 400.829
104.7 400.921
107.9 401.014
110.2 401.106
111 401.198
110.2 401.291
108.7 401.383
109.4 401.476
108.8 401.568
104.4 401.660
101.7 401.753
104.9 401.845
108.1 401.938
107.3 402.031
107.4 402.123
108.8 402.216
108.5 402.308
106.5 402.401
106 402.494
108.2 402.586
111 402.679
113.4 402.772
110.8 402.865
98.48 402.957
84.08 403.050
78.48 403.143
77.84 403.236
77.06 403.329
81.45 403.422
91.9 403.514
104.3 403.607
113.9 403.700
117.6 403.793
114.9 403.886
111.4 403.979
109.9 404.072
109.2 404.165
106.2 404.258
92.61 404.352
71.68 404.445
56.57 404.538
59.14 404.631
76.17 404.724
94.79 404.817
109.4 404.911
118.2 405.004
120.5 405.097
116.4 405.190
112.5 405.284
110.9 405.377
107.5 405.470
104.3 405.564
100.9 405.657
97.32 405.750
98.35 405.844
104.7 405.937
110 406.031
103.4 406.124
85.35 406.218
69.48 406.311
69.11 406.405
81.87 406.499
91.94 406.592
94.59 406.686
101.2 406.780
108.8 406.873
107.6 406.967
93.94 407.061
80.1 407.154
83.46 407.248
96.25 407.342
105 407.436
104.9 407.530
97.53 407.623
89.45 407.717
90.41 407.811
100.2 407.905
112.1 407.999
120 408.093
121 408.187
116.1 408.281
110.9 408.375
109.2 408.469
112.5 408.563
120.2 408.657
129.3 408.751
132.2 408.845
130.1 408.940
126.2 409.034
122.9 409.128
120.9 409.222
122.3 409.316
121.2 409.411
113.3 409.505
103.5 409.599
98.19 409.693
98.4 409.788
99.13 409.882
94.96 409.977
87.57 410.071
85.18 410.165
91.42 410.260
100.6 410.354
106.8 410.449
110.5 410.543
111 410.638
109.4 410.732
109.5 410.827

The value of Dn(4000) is 2.15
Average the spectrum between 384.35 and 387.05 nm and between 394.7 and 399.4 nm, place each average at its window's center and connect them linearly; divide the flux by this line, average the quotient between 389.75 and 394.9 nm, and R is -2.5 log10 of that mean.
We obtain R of 0.236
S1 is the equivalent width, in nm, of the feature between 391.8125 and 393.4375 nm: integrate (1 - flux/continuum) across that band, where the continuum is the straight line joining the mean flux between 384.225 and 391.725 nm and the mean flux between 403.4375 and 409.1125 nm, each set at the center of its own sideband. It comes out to 0.82 nm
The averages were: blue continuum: 58.8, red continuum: 102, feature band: 34.3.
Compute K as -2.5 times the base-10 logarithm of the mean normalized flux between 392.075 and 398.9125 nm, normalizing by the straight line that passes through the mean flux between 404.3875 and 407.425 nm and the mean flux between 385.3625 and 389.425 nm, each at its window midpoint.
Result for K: 0.45 mag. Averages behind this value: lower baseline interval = 54.3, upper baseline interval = 95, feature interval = 48.2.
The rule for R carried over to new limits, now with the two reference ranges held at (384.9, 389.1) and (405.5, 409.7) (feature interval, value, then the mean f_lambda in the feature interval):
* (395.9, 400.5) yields 0.194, 69.1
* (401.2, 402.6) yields -0.184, 107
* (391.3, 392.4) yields 0.109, 59.2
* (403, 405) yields 0.035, 92.8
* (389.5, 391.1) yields -0.005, 62.1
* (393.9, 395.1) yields 0.441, 48.2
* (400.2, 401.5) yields -0.153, 101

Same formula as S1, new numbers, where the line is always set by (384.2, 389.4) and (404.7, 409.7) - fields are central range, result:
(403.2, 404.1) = -0.03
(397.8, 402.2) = -0.42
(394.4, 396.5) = 0.61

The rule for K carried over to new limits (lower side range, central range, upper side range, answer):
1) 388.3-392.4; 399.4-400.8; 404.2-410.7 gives -0.13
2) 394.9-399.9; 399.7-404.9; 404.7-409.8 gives -0.17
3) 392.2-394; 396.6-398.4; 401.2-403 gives 0.30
